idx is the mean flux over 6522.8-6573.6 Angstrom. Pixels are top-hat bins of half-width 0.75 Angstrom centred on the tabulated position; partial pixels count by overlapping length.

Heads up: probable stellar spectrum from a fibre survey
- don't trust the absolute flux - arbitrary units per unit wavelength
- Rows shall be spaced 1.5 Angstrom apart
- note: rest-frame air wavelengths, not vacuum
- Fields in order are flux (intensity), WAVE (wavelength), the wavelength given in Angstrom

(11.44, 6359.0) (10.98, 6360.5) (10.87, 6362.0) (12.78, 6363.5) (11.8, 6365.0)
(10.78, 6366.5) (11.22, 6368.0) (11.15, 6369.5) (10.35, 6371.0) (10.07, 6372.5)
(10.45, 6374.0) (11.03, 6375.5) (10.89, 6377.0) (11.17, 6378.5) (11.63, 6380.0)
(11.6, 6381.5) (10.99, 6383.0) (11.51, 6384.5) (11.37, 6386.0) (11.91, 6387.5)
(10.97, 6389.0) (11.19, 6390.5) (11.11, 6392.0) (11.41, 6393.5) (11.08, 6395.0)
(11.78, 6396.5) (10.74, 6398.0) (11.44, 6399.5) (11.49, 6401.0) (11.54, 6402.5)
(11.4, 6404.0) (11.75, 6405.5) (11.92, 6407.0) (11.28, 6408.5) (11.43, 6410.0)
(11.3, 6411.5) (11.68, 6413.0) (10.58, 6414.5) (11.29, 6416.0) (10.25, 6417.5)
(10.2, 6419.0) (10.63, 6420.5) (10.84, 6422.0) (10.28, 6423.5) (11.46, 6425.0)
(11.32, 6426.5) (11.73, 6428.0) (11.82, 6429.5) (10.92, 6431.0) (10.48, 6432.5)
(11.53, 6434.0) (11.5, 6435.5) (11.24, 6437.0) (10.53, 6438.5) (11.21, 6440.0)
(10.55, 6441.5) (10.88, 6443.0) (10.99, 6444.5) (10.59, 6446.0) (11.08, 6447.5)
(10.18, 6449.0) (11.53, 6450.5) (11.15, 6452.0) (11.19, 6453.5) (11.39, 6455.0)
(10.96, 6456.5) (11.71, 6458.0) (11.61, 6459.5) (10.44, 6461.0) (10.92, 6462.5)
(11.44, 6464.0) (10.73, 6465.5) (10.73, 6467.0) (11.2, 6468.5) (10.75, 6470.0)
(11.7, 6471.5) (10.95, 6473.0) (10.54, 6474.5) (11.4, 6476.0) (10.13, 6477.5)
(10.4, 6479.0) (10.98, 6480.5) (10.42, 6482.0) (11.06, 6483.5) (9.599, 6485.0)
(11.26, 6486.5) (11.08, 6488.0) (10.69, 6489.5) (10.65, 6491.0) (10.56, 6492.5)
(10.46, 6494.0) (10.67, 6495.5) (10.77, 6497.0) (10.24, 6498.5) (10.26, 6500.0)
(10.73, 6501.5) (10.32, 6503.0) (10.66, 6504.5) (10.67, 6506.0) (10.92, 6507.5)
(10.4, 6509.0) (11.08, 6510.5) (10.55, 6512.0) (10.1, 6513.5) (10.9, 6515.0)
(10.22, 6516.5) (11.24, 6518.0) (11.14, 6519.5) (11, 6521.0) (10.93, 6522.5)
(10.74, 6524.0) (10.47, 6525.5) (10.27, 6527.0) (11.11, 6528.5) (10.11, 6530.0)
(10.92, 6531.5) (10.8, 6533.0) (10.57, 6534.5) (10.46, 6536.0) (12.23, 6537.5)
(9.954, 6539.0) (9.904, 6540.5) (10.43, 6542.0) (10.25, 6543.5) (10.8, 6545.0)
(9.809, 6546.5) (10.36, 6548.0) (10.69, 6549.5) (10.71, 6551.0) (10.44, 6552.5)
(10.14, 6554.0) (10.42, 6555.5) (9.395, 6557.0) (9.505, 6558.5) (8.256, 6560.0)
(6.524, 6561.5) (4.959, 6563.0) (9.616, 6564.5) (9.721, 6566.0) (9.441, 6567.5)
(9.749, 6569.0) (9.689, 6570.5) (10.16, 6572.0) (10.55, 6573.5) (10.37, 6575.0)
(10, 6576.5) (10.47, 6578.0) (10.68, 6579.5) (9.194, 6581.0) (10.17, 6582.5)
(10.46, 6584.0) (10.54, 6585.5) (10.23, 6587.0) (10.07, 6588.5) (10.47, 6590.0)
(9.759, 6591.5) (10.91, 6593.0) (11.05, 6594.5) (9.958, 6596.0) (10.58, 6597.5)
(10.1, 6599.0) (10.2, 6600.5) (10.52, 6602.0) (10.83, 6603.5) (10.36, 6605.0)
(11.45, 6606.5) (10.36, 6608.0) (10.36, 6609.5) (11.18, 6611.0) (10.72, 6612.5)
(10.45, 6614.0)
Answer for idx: 9.98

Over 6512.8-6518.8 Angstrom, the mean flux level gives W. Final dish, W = 10.6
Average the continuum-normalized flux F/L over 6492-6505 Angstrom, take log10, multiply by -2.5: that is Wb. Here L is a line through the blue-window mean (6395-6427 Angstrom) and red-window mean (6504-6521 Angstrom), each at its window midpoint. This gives 0.03 mag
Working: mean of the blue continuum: 11.2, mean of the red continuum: 10.7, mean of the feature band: 10.5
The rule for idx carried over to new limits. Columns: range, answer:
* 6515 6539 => 10.8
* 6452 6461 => 11.3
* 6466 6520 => 10.7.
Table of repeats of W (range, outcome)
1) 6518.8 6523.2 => 11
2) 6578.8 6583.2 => 10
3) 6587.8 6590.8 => 10.3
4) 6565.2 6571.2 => 9.65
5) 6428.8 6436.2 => 11.2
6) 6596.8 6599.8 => 10.3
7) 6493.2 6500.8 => 10.5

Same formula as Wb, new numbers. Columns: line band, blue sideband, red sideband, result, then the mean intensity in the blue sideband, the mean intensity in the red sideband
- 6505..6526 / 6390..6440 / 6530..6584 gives -0.05 mag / 11.2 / 9.93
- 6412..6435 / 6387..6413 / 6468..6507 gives 0.02 mag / 11.4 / 10.7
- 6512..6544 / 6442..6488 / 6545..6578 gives -0.06 mag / 10.9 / 9.6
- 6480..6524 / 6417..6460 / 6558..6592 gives -0.03 mag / 11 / 9.59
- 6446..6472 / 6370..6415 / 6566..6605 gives -0.02 mag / 11.2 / 10.2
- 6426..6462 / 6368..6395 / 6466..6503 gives -0.02 mag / 11.1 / 10.7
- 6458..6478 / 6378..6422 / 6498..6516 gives -0.02 mag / 11.3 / 10.6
